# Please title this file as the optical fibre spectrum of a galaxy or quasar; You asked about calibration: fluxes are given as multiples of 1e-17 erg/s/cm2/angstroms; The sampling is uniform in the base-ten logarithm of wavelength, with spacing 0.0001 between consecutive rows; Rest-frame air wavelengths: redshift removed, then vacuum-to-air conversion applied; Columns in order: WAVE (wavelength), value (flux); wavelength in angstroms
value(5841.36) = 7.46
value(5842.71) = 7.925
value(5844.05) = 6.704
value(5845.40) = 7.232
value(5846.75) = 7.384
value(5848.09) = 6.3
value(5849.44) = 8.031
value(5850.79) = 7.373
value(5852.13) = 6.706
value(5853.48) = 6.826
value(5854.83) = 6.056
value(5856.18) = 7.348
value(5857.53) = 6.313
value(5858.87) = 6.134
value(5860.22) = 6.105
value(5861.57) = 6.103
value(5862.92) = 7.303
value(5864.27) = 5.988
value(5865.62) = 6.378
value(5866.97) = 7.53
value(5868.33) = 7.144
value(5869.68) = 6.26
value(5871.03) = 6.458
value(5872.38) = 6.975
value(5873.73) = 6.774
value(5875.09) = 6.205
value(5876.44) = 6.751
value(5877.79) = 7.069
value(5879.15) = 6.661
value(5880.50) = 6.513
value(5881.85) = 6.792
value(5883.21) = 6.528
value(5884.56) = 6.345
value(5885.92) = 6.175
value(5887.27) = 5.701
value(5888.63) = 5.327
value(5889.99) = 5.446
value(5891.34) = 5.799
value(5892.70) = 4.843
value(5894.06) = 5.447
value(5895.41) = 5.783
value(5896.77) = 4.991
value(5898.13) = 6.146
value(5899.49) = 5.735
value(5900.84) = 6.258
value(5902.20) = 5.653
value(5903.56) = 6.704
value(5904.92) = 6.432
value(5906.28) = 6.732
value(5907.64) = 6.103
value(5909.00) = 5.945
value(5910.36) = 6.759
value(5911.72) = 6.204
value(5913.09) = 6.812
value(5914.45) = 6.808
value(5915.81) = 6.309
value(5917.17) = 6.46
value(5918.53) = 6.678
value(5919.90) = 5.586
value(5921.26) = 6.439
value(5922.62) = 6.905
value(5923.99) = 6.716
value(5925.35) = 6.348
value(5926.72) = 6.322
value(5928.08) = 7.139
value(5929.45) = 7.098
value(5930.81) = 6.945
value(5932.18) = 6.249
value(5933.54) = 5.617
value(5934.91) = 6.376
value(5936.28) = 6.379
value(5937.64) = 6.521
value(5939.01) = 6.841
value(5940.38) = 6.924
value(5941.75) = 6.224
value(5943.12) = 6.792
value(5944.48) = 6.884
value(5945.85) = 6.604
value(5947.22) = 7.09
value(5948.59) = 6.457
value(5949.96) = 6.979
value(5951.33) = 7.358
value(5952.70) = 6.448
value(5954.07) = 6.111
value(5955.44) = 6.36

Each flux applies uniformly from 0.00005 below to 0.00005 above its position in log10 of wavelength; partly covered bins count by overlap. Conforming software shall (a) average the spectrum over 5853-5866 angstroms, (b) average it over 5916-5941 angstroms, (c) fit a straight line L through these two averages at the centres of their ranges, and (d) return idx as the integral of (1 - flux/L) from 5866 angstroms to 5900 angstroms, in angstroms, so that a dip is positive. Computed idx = 1.4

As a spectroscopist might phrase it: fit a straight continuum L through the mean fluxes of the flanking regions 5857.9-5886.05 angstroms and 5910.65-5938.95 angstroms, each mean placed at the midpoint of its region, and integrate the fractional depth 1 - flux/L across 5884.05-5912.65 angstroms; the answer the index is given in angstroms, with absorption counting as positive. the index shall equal 2.7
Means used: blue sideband 6.59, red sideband 6.51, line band 5.93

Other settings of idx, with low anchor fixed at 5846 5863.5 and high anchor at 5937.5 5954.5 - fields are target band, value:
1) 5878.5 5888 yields 0.5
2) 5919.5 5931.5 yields 0.2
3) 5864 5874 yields 0.1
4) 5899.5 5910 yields 0.8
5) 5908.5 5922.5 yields 0.7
